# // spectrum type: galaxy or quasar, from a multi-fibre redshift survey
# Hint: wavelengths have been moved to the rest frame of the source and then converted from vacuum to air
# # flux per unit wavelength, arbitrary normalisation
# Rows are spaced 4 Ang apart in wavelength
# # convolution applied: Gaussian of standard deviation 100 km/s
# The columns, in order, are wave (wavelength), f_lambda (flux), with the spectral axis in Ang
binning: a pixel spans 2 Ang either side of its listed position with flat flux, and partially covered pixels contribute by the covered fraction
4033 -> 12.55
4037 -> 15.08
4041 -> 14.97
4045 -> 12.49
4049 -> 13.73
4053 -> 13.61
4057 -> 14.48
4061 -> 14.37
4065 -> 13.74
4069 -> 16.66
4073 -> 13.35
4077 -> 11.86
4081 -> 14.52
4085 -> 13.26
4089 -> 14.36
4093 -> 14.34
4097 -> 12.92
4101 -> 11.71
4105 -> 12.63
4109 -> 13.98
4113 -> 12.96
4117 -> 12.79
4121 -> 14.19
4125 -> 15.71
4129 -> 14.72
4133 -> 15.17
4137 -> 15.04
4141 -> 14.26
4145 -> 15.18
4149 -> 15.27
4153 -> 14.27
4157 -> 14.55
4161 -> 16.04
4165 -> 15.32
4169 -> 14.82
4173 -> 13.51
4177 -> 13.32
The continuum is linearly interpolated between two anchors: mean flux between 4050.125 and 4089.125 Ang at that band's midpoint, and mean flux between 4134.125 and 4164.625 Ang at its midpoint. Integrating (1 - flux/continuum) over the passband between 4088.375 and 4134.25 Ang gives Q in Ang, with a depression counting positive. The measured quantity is 2.4 Ang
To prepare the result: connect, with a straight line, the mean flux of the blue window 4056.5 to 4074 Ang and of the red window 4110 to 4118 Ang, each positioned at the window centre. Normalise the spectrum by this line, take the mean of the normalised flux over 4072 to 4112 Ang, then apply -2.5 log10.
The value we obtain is 0.035 mag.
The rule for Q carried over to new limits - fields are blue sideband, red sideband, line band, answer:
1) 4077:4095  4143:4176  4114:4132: 0.04 Ang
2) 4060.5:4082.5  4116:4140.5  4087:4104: 1.21 Ang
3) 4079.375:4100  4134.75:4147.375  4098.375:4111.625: 1.22 Ang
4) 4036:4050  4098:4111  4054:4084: -1.32 Ang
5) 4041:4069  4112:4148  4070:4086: 0.81 Ang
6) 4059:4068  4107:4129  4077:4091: 0.47 Ang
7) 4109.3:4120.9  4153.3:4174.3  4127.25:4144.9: -1.14 Ang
